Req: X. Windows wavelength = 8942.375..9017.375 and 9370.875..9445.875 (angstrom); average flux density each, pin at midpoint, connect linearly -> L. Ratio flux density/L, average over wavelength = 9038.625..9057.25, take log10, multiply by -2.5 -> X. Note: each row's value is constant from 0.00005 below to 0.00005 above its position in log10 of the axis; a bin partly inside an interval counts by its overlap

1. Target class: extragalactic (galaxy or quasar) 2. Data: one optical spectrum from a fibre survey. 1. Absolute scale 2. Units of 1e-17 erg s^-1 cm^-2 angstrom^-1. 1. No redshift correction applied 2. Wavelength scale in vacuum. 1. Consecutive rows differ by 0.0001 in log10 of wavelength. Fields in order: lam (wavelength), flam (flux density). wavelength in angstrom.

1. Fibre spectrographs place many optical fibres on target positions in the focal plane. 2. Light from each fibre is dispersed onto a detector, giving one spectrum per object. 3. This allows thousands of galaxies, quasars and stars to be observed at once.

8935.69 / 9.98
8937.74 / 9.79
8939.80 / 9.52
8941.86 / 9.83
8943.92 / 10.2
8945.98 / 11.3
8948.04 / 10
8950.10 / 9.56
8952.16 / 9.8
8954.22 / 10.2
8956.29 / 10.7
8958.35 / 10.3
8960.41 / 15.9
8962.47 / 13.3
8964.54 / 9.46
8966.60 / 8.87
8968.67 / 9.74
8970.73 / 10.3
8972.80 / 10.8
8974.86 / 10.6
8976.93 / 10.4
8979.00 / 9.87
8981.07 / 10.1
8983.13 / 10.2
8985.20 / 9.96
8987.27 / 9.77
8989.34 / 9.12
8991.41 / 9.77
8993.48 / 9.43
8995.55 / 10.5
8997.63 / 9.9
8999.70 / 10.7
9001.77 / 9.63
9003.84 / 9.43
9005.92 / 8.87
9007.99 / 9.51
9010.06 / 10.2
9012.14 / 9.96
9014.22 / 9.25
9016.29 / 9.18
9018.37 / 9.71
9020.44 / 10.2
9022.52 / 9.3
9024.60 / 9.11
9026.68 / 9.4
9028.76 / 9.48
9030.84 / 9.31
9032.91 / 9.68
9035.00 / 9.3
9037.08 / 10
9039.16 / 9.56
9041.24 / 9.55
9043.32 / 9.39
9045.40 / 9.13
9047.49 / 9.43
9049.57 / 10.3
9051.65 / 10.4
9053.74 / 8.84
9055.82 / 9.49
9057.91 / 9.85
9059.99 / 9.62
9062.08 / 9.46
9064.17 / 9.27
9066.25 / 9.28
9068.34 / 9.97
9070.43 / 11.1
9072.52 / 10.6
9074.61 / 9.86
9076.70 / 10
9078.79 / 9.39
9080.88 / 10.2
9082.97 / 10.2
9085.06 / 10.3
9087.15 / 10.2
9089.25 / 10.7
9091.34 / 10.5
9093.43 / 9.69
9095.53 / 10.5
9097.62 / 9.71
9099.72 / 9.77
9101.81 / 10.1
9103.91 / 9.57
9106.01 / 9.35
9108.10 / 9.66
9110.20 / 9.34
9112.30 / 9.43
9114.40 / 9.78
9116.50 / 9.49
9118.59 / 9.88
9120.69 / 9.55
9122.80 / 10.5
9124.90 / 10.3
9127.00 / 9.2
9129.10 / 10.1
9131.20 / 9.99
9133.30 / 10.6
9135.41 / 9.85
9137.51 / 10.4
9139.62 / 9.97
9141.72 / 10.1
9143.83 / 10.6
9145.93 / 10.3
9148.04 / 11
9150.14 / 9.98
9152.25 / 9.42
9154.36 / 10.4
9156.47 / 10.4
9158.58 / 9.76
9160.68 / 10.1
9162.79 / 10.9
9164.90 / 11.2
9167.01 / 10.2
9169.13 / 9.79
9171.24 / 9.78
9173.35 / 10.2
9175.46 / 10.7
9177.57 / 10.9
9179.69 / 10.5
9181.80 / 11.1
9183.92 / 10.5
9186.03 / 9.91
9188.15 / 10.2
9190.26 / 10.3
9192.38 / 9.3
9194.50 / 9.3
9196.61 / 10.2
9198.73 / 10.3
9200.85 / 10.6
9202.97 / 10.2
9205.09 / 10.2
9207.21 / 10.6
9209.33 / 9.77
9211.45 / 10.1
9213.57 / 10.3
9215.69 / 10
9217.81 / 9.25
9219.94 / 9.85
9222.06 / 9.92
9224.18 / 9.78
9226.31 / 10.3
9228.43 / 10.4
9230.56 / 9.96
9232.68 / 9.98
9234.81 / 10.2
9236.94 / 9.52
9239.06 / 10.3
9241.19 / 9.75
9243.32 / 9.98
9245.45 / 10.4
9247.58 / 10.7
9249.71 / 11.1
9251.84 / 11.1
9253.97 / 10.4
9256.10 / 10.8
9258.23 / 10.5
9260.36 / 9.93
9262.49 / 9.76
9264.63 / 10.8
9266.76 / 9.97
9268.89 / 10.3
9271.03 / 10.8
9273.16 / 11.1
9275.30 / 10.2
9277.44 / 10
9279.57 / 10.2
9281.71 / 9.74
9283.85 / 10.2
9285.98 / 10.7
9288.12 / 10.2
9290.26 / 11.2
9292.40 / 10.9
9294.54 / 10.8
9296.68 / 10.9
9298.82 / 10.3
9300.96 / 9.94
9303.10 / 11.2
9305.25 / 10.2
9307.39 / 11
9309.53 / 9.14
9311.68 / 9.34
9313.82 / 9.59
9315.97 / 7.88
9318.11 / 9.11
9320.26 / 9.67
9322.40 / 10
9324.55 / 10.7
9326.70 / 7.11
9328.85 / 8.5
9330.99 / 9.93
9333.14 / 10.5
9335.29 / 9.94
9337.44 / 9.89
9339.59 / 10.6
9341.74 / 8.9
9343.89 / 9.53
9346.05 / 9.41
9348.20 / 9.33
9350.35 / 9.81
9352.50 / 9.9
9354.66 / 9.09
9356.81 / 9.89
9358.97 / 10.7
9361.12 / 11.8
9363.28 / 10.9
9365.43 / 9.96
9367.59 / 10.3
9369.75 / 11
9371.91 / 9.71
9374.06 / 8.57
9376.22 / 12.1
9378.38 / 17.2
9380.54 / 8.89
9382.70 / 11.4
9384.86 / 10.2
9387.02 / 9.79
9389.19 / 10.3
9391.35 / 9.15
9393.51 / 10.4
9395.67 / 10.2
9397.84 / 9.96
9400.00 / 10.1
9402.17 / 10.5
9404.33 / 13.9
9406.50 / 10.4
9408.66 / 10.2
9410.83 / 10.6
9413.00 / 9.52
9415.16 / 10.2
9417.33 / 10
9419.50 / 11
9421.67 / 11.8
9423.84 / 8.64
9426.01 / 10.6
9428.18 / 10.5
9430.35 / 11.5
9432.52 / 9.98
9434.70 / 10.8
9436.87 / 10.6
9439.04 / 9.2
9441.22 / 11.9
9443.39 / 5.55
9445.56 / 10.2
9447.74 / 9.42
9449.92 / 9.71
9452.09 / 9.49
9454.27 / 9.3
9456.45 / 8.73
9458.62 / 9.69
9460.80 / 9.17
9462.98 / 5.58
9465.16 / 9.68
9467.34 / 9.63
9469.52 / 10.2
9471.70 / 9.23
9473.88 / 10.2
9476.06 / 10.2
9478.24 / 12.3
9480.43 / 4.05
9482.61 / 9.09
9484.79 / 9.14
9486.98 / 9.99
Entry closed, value 0.072 mag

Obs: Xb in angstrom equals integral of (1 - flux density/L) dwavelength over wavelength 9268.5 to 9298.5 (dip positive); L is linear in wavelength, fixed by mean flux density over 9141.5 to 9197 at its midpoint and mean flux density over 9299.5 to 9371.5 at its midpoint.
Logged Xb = -1.6 angstrom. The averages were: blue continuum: 10.3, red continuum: 9.84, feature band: 10.5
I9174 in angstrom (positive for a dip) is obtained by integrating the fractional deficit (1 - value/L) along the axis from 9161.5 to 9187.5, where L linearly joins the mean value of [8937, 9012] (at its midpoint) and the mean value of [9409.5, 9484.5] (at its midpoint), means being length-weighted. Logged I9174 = -1.3 angstrom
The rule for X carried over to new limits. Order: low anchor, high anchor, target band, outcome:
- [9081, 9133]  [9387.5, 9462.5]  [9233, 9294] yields -0.042 mag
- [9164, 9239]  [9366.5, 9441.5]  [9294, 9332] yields 0.072 mag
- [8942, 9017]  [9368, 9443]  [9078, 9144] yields 0.037 mag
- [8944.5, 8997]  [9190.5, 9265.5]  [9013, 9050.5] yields 0.090 mag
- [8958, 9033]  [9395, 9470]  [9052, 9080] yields 0.028 mag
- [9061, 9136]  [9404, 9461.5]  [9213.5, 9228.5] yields 0.005 mag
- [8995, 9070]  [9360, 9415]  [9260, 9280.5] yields 0.001 mag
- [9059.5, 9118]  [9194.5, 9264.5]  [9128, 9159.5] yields -0.019 mag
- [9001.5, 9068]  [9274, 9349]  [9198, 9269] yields -0.043 mag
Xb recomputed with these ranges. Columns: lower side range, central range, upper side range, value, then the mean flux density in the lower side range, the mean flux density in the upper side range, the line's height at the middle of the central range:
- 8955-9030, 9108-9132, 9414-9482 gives 0.4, 10.1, 9.64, 9.96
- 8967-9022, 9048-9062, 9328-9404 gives 0.3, 9.87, 10.3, 9.94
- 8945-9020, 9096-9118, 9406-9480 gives 0.9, 10.2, 9.82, 10.1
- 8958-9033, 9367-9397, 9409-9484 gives -2.9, 10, 9.66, 9.71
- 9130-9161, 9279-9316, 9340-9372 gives -0.6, 10.2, 10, 10.1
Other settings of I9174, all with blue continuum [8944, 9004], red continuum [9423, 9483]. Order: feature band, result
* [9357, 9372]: -1.6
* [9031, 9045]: 0.9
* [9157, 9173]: -0.4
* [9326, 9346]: 0.4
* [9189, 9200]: 0.0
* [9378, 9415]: -4.0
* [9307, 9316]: 0.3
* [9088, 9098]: -0.1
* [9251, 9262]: -0.7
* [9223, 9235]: -0.3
